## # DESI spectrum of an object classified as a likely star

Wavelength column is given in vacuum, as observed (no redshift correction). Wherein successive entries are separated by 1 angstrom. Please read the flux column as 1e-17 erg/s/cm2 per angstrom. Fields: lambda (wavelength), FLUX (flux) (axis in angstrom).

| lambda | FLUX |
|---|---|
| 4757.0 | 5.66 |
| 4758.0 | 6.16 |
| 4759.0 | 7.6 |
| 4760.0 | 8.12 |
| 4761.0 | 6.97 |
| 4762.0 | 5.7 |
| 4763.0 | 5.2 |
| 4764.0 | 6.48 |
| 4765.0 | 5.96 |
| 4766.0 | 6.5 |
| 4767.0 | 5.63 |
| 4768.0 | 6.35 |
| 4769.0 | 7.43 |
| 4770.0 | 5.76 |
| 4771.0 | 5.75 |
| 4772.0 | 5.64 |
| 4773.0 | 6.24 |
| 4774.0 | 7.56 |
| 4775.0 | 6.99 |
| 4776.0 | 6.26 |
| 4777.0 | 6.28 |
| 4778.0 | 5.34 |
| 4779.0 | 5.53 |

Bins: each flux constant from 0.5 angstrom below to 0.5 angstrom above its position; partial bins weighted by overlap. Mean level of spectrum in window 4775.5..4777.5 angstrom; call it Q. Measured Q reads 6.27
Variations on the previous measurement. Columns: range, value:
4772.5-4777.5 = 6.67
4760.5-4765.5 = 6.06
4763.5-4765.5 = 6.22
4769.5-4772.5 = 5.72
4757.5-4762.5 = 6.91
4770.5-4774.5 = 6.3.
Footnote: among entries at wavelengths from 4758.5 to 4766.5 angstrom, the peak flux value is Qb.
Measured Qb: 8.12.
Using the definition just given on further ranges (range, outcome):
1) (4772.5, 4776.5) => 7.56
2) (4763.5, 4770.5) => 7.43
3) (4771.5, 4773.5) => 6.24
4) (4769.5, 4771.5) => 5.76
